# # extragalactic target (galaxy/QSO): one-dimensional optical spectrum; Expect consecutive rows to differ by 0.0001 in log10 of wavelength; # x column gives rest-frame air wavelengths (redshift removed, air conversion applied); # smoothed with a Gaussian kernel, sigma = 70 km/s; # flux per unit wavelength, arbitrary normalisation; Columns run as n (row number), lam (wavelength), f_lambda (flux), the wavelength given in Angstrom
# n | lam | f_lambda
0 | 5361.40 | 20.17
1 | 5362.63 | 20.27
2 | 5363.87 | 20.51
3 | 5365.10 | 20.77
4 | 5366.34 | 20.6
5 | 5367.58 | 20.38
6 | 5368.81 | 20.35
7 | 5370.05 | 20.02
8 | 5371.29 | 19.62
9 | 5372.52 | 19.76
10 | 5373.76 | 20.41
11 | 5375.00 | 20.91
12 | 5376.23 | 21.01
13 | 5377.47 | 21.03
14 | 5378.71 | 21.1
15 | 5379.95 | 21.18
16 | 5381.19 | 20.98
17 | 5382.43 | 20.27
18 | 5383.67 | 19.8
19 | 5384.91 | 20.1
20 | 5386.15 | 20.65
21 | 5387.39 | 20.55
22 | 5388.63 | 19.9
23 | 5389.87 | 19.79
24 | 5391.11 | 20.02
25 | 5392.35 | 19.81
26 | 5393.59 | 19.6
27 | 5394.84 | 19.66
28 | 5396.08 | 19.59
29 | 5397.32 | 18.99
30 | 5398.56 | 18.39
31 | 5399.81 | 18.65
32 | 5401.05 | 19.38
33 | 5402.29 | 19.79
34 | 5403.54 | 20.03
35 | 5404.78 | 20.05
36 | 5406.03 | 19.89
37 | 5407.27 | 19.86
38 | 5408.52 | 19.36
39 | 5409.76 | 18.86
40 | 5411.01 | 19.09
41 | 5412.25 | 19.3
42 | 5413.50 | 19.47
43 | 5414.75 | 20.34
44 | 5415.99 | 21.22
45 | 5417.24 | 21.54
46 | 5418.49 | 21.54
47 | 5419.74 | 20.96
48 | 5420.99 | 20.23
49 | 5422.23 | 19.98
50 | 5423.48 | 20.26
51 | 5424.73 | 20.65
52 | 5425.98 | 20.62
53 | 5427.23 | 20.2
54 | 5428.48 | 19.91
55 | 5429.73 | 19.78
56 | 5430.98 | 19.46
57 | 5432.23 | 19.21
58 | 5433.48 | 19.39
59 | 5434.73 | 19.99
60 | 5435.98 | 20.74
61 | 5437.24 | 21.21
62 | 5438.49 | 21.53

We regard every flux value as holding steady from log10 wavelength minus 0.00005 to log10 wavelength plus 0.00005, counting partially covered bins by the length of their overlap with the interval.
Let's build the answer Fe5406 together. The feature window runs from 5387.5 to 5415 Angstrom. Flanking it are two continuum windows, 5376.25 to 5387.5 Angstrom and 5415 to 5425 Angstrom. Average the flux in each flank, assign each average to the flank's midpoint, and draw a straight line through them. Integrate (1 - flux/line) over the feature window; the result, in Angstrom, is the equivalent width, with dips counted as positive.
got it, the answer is 1.6 Angstrom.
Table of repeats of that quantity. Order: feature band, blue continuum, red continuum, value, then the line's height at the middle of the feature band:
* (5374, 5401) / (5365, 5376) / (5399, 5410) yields -0.2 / 19.9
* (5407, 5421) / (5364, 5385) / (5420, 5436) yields 0.0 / 20.2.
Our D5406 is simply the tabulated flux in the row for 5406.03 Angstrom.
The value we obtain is 19.89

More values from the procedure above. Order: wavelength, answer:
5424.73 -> 20.65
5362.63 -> 20.27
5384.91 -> 20.1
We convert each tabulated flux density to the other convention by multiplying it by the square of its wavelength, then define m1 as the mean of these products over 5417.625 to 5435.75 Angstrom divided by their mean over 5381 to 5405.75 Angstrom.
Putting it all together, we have 1.0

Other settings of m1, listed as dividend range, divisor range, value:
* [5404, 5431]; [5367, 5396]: 1.01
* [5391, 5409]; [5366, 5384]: 0.96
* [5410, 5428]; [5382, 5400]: 1.04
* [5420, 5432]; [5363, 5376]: 1.01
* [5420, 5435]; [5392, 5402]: 1.05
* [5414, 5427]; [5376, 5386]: 1.02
